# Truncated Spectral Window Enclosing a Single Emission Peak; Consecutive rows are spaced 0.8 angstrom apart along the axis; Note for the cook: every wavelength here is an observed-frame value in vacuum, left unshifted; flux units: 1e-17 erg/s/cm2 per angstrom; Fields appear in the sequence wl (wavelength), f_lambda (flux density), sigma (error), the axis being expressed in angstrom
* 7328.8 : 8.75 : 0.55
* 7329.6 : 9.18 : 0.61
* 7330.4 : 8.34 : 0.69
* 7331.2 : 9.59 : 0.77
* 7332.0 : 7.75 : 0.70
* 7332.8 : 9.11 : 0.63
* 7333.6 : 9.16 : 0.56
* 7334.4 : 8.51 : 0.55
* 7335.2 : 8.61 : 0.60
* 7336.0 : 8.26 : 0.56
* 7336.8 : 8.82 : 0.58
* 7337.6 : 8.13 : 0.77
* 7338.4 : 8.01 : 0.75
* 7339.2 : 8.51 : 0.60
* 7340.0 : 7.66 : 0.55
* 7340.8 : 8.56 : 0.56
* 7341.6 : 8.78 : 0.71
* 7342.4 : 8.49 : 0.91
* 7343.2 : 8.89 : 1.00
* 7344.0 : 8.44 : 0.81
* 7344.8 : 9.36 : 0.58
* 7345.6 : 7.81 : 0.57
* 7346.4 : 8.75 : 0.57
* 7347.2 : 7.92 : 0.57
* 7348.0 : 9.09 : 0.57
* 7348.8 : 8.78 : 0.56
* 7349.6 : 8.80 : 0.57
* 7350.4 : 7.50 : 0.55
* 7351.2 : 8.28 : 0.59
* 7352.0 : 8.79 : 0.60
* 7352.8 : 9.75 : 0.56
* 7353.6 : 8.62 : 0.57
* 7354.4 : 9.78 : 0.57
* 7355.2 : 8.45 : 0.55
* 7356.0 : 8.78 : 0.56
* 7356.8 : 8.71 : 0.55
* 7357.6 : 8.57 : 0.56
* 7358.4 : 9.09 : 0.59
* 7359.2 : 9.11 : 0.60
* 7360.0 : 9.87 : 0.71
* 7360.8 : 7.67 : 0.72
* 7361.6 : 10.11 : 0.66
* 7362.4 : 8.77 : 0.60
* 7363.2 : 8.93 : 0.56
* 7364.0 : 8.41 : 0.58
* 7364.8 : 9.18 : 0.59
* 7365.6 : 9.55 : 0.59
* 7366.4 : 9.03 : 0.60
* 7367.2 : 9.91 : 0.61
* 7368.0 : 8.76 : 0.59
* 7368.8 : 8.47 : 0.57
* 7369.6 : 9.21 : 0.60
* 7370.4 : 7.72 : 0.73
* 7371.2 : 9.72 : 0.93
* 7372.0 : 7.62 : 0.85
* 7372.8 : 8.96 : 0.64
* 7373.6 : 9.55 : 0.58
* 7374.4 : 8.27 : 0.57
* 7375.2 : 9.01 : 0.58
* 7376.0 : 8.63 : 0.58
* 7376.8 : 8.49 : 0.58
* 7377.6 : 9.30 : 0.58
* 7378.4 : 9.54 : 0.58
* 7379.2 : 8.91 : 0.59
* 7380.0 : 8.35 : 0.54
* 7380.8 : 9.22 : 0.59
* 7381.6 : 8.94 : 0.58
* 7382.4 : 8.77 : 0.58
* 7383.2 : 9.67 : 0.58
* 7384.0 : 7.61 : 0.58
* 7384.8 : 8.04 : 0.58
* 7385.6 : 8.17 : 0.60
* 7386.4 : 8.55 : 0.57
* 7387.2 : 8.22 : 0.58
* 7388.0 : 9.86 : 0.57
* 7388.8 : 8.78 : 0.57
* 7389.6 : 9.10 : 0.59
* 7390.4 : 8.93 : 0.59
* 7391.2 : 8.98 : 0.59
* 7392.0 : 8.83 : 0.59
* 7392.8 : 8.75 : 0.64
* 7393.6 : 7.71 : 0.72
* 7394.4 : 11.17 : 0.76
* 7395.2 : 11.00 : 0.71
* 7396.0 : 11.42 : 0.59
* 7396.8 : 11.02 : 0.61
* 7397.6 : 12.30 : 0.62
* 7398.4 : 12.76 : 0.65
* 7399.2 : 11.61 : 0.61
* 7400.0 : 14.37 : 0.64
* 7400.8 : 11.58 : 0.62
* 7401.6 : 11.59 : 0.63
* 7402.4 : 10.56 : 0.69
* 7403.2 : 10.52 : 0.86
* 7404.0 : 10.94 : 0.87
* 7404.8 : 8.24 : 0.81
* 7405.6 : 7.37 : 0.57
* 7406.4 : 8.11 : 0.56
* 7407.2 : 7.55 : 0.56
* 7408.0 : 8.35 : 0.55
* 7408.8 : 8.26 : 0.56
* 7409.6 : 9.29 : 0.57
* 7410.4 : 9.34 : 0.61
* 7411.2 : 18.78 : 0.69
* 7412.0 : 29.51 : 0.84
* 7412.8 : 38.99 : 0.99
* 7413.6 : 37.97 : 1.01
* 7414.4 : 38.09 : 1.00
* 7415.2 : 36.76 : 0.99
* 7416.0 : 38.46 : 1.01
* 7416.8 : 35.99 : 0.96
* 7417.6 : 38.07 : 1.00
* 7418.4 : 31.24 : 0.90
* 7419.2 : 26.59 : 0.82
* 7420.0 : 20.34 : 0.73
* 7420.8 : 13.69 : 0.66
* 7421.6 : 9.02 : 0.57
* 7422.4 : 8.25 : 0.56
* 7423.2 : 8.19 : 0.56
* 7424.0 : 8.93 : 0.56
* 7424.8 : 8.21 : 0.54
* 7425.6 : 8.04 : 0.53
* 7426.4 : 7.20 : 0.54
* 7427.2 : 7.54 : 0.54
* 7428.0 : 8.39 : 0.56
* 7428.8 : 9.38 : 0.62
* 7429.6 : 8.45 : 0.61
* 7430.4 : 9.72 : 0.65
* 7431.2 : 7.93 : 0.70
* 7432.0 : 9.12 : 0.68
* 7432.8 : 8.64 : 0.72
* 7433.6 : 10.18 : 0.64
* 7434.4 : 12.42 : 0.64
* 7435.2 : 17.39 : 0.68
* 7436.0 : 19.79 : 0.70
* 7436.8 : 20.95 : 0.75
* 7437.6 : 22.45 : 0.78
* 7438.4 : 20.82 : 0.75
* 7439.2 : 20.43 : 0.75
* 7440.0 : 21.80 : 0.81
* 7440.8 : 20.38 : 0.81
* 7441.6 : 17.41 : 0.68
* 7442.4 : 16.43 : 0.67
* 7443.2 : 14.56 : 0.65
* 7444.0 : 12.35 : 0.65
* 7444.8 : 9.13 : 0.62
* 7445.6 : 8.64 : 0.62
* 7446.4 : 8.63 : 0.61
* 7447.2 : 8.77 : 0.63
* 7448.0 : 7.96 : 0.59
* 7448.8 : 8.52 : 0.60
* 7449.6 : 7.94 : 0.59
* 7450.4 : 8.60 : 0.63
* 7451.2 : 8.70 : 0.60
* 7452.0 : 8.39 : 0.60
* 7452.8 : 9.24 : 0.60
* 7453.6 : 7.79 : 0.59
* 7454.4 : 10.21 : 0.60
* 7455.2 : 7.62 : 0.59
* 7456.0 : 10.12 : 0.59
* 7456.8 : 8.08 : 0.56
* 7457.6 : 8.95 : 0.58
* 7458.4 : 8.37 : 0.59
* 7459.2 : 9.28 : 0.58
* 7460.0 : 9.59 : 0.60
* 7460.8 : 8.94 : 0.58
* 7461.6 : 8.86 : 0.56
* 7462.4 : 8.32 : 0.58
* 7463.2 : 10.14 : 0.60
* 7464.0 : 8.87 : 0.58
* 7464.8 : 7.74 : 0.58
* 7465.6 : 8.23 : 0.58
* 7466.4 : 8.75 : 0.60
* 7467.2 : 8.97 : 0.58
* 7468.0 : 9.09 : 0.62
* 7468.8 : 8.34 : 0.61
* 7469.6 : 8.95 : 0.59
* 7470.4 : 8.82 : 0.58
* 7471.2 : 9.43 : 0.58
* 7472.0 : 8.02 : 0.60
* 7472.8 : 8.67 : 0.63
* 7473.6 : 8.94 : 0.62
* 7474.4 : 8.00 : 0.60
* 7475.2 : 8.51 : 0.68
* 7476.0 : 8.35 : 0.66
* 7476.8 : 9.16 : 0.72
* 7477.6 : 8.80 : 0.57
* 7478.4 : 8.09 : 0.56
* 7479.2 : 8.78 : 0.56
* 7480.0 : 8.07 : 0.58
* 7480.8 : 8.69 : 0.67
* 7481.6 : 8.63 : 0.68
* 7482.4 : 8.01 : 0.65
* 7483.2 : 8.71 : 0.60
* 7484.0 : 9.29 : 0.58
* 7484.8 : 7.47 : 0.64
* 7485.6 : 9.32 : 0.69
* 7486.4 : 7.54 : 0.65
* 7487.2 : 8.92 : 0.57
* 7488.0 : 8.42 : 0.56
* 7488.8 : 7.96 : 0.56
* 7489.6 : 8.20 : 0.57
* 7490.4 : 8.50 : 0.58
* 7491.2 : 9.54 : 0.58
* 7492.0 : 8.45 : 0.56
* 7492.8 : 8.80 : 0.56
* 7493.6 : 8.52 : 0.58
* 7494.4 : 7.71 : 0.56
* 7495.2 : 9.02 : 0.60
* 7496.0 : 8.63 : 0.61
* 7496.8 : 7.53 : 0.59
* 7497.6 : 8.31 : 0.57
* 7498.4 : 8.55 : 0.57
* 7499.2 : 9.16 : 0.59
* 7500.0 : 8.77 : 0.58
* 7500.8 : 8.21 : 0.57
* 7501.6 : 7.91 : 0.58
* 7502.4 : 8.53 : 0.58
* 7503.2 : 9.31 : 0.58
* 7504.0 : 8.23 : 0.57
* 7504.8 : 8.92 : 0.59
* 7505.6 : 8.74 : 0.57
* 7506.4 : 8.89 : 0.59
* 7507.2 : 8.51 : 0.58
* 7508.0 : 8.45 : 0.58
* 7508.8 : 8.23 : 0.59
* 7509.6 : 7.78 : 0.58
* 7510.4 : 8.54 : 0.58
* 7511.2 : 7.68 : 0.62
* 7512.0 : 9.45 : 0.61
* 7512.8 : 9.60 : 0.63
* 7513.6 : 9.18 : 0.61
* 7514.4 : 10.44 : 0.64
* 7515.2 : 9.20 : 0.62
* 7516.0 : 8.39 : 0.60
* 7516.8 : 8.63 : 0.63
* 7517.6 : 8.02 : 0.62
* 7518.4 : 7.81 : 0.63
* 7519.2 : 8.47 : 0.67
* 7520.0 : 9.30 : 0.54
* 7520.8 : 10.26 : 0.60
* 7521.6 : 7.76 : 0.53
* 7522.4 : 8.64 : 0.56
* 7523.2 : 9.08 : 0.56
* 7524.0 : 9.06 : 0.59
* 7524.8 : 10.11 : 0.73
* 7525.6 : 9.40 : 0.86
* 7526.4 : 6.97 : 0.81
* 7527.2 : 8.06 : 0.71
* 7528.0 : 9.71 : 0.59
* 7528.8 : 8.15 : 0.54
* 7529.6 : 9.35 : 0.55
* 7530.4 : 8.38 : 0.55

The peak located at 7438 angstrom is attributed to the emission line [N II] 6583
